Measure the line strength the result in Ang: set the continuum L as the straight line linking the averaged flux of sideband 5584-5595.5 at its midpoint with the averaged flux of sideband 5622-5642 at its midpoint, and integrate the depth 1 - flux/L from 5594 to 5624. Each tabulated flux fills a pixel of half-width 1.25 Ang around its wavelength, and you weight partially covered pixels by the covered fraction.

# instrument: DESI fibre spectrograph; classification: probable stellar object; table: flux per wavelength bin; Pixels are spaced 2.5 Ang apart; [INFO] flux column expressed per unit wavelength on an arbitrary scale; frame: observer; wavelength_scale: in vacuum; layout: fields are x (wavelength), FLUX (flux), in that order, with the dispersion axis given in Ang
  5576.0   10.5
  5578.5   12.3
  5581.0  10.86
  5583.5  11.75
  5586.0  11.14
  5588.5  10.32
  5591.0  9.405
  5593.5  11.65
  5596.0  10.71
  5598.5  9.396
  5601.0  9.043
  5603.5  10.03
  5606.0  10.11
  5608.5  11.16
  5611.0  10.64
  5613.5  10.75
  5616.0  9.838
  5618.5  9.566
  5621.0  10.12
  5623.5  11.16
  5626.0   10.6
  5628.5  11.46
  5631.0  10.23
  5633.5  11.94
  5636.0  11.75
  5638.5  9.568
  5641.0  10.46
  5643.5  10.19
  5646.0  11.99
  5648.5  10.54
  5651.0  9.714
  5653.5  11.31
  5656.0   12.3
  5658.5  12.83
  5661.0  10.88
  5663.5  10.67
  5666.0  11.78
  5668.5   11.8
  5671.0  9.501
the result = 1.6 Ang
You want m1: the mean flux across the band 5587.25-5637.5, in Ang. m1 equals 10.5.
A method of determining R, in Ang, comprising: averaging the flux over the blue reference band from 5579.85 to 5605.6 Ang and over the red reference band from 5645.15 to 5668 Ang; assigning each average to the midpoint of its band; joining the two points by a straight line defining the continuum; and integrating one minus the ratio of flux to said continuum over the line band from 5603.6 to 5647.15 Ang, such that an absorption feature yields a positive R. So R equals 0.9 Ang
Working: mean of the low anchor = 10.4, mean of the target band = 10.7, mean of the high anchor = 11.3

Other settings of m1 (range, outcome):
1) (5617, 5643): 10.7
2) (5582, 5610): 10.4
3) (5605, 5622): 10.3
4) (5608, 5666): 10.9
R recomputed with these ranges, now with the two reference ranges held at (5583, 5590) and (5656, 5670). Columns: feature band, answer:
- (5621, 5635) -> 0.4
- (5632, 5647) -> 0.6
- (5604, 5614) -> 0.5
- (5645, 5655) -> 0.5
